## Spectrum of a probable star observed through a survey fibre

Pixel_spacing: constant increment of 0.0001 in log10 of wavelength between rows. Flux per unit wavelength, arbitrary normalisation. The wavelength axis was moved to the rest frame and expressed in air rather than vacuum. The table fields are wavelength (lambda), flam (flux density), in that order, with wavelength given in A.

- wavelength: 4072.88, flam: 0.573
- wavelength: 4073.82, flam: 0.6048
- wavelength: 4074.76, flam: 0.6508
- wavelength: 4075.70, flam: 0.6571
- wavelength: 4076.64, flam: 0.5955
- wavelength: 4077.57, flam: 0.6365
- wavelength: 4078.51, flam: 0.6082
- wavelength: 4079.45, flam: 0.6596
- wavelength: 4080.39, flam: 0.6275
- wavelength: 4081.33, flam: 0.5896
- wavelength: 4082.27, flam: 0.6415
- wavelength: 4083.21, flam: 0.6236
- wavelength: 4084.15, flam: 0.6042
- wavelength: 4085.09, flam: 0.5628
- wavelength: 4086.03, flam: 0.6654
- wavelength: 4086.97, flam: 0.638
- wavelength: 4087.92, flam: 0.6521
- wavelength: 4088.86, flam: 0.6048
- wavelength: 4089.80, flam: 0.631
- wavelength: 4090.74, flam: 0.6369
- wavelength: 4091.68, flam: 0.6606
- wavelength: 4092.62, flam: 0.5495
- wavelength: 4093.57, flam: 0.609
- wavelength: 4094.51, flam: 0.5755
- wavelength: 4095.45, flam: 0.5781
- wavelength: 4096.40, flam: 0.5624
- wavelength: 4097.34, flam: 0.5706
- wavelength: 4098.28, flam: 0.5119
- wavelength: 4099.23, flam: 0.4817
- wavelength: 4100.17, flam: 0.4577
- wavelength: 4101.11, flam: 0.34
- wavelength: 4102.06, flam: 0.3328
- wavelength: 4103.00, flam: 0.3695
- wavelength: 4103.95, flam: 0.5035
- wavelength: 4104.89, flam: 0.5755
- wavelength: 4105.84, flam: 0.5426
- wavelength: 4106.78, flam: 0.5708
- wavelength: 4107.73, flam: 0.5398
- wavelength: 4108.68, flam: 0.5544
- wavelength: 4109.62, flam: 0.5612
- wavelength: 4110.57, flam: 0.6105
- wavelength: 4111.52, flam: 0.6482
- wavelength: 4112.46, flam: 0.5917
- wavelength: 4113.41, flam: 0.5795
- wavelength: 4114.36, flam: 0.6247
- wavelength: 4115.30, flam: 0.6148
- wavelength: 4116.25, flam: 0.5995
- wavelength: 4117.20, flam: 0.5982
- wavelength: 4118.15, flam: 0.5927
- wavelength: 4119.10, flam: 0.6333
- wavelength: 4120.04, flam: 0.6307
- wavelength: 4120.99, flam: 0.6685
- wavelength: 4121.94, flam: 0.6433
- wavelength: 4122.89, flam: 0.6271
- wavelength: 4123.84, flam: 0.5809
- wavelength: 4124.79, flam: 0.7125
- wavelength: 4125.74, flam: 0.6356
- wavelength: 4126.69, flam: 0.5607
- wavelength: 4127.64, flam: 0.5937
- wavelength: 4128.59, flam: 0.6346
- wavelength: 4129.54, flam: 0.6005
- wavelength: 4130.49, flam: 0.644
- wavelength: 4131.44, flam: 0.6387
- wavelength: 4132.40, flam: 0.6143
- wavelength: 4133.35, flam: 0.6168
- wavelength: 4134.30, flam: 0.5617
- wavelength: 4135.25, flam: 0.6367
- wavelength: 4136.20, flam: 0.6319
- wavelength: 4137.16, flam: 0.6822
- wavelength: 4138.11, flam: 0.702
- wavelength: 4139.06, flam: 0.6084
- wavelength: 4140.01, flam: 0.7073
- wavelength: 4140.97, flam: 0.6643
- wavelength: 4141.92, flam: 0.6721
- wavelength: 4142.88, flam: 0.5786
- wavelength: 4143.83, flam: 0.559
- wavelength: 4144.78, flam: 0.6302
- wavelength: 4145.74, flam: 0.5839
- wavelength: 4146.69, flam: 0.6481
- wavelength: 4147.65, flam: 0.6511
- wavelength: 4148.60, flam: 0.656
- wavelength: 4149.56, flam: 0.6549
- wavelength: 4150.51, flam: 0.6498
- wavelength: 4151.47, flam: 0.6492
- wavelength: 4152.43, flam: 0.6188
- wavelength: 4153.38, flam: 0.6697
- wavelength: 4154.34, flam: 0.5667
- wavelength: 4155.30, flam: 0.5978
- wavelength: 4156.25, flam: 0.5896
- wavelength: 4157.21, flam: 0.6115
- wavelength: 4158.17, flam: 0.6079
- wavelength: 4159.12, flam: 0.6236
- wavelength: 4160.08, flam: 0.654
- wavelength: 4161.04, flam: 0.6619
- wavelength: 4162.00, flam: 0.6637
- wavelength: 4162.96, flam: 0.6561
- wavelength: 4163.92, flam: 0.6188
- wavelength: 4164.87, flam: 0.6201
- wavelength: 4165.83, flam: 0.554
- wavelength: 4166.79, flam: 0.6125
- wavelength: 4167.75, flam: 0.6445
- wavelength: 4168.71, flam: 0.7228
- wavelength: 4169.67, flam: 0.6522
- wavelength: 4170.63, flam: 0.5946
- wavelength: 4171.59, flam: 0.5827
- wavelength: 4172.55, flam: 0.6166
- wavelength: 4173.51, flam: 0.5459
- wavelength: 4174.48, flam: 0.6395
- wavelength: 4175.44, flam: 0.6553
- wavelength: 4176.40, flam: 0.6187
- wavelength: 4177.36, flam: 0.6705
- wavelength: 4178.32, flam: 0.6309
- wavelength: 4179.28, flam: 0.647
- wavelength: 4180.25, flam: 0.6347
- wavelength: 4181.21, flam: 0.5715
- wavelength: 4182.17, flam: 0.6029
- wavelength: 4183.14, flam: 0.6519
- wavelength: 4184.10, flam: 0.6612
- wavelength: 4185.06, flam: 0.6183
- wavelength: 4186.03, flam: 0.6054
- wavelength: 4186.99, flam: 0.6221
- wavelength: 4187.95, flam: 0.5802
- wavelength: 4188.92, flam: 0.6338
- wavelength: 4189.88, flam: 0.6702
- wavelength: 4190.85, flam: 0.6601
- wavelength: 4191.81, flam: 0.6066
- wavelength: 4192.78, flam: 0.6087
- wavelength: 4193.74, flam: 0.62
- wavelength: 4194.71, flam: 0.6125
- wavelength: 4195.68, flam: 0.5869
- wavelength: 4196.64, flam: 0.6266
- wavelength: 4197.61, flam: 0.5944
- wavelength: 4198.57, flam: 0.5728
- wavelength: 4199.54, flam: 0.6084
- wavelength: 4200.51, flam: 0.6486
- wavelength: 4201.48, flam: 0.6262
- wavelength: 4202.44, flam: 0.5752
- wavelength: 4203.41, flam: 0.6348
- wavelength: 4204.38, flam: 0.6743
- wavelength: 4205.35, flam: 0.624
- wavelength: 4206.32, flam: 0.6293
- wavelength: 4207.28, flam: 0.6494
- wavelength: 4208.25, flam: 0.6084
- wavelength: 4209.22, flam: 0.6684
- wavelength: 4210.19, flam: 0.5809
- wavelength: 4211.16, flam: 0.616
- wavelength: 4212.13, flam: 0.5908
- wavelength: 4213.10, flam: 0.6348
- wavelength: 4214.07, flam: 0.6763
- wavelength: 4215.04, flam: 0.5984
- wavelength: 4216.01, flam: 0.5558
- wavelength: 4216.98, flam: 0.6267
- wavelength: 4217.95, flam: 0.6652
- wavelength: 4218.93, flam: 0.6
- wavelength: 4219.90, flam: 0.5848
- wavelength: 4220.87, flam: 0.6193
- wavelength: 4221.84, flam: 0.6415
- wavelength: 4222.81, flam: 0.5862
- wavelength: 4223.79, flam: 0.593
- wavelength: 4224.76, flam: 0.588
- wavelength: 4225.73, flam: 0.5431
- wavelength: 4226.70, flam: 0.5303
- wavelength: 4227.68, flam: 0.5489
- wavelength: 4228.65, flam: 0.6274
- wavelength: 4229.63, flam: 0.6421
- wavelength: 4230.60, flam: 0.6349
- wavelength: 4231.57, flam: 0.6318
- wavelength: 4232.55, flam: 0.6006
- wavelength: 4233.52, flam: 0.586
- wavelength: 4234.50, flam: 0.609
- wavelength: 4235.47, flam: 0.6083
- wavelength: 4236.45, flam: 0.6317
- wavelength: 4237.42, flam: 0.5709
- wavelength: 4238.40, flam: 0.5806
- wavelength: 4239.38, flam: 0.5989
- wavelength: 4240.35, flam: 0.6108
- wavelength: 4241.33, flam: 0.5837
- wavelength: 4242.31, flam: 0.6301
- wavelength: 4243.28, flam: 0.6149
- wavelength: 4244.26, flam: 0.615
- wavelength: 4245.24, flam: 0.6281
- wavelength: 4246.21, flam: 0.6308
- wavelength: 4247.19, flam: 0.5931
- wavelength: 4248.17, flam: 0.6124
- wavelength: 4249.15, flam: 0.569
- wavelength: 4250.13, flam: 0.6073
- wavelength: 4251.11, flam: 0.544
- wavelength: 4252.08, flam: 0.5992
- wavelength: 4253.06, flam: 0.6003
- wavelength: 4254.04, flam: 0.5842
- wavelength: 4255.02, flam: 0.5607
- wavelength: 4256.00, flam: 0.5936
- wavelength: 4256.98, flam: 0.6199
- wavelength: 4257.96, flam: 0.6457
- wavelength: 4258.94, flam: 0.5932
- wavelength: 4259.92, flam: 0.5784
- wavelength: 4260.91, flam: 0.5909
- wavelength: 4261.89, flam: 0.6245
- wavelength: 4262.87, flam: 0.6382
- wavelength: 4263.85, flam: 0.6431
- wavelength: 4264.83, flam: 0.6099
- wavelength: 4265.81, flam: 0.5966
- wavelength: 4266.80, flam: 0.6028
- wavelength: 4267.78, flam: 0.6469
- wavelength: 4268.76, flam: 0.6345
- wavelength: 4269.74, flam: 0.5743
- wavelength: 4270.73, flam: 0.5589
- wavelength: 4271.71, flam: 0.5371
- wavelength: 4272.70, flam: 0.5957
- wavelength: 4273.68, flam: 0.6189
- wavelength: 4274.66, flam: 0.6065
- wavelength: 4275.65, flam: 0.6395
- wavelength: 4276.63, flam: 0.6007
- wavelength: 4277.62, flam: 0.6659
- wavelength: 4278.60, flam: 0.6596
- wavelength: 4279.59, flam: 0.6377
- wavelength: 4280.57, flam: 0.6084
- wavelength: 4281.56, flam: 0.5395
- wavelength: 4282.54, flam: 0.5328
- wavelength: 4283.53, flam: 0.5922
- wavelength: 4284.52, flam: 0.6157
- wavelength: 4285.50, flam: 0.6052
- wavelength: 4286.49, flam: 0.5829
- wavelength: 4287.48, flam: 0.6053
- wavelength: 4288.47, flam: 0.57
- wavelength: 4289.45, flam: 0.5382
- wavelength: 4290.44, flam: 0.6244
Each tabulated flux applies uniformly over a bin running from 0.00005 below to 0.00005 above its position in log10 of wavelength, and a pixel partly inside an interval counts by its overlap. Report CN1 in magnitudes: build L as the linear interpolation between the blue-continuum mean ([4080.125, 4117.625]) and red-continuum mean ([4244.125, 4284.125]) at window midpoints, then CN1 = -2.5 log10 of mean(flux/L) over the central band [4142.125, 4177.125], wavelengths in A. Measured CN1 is -0.08 mag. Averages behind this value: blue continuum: 0.569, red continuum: 0.603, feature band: 0.625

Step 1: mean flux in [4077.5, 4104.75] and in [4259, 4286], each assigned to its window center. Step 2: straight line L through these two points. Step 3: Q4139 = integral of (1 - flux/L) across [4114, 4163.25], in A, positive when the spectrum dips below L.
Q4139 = -4.4 A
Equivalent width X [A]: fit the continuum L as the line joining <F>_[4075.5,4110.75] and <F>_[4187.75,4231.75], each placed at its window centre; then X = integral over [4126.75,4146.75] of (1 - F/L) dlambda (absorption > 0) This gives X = -1.4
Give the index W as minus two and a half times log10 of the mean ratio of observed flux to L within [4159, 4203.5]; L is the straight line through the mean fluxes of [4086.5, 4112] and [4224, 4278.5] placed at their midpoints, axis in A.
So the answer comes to -0.08 mag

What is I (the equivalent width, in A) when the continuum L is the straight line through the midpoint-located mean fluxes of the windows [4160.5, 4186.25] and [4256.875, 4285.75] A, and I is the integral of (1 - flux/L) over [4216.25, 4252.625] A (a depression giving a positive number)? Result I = 0.8 A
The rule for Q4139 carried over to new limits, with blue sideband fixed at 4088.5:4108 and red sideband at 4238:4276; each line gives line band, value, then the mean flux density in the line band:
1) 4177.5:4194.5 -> -1.6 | 0.626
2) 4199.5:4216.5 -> -1.2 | 0.623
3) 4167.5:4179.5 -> -1.4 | 0.632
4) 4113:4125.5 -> -1.9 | 0.624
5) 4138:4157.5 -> -2.7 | 0.631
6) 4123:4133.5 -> -1.4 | 0.621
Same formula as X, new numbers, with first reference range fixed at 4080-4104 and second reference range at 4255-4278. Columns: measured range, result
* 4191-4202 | -0.4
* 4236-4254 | 0.0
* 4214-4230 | -0.1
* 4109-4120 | -0.7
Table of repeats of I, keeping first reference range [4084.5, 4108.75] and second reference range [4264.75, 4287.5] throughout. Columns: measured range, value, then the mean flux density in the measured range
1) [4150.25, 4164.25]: -1.5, 0.629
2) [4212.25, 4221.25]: -0.5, 0.617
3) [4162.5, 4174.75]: -1.1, 0.62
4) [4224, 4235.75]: -0.1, 0.596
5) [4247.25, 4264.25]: -0.1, 0.6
